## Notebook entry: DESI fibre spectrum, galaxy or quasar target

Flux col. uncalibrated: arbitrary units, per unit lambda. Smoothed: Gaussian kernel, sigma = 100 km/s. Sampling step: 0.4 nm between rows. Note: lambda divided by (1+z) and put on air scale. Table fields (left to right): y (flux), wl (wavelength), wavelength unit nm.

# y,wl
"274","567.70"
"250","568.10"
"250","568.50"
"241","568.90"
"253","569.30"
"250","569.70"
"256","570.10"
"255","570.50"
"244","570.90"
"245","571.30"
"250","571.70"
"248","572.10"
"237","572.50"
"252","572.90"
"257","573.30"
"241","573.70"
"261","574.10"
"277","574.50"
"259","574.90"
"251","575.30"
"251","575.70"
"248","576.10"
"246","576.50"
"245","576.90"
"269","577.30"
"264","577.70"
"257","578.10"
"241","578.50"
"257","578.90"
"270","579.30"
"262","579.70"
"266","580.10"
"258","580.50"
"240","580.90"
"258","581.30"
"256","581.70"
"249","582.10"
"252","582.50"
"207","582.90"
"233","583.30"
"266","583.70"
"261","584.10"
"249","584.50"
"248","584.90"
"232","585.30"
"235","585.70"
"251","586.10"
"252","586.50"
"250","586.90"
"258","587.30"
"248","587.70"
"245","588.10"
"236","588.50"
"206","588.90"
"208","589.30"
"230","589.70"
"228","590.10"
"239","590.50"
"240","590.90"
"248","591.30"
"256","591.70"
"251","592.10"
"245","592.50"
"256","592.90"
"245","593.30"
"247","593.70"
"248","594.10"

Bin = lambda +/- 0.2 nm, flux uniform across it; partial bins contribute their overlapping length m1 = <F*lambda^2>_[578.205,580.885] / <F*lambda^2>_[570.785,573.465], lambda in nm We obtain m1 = 1.07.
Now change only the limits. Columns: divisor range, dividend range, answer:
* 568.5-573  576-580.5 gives 1.06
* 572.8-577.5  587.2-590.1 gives 0.95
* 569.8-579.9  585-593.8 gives 1.00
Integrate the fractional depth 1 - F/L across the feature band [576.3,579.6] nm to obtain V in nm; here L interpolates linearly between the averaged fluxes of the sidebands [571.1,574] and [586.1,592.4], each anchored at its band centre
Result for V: -0.150 nm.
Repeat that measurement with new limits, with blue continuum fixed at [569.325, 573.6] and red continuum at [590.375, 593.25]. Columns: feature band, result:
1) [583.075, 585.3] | -0.01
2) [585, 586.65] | 0.04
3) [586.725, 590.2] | 0.19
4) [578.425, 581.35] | -0.10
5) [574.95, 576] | -0.01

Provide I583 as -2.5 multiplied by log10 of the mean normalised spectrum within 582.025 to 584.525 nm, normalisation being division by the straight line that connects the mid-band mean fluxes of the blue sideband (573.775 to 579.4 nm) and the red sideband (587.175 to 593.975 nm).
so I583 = 0.02 mag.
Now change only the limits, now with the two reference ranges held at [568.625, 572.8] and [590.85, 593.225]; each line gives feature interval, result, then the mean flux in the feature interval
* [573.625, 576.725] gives -0.027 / 255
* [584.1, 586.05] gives 0.023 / 244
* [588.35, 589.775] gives 0.144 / 219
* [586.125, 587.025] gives -0.008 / 251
